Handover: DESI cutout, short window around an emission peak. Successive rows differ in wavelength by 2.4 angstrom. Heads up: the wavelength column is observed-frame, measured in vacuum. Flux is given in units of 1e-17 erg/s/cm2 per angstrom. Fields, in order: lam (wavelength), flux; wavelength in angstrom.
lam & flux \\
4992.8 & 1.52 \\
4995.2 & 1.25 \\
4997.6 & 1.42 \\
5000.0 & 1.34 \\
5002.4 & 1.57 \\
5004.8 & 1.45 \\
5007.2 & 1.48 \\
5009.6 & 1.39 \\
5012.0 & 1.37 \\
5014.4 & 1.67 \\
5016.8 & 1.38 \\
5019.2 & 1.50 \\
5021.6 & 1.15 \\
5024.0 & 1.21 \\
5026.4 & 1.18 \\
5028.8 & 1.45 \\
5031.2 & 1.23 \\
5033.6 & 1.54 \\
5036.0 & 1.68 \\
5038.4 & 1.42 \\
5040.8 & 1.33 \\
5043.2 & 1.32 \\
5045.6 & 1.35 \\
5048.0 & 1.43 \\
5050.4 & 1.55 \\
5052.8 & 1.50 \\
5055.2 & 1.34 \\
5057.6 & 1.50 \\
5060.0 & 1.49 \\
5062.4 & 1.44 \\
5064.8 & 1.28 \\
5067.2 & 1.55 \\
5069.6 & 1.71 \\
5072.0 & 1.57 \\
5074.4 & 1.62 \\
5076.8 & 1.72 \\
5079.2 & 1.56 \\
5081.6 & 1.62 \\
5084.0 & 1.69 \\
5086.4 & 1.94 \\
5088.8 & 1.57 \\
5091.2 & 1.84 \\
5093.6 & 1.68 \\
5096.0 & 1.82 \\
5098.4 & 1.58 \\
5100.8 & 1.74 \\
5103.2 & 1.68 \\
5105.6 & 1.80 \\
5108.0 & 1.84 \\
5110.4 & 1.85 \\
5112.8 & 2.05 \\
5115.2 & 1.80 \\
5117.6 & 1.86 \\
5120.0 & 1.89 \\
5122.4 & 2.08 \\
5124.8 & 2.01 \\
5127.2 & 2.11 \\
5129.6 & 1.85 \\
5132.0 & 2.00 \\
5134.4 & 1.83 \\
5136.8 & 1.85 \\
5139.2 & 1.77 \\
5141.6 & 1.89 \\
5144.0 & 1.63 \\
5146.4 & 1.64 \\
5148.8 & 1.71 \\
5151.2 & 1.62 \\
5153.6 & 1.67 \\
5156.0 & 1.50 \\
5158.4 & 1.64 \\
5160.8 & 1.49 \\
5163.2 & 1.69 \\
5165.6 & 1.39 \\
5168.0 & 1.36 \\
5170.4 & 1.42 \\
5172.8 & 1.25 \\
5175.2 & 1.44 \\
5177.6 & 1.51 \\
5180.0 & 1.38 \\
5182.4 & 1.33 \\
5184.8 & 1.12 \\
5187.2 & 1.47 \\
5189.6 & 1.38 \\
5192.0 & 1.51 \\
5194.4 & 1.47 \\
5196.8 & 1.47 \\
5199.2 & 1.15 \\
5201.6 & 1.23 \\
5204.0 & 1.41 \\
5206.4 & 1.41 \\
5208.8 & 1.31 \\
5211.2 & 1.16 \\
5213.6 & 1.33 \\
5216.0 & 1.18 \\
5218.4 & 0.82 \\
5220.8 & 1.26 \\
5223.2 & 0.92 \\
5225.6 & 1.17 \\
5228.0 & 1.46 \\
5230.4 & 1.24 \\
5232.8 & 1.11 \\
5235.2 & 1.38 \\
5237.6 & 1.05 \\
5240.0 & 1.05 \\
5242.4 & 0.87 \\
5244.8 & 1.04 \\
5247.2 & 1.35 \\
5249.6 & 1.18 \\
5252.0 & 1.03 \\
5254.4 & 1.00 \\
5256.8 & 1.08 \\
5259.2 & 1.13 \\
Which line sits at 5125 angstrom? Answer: C III] 1909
